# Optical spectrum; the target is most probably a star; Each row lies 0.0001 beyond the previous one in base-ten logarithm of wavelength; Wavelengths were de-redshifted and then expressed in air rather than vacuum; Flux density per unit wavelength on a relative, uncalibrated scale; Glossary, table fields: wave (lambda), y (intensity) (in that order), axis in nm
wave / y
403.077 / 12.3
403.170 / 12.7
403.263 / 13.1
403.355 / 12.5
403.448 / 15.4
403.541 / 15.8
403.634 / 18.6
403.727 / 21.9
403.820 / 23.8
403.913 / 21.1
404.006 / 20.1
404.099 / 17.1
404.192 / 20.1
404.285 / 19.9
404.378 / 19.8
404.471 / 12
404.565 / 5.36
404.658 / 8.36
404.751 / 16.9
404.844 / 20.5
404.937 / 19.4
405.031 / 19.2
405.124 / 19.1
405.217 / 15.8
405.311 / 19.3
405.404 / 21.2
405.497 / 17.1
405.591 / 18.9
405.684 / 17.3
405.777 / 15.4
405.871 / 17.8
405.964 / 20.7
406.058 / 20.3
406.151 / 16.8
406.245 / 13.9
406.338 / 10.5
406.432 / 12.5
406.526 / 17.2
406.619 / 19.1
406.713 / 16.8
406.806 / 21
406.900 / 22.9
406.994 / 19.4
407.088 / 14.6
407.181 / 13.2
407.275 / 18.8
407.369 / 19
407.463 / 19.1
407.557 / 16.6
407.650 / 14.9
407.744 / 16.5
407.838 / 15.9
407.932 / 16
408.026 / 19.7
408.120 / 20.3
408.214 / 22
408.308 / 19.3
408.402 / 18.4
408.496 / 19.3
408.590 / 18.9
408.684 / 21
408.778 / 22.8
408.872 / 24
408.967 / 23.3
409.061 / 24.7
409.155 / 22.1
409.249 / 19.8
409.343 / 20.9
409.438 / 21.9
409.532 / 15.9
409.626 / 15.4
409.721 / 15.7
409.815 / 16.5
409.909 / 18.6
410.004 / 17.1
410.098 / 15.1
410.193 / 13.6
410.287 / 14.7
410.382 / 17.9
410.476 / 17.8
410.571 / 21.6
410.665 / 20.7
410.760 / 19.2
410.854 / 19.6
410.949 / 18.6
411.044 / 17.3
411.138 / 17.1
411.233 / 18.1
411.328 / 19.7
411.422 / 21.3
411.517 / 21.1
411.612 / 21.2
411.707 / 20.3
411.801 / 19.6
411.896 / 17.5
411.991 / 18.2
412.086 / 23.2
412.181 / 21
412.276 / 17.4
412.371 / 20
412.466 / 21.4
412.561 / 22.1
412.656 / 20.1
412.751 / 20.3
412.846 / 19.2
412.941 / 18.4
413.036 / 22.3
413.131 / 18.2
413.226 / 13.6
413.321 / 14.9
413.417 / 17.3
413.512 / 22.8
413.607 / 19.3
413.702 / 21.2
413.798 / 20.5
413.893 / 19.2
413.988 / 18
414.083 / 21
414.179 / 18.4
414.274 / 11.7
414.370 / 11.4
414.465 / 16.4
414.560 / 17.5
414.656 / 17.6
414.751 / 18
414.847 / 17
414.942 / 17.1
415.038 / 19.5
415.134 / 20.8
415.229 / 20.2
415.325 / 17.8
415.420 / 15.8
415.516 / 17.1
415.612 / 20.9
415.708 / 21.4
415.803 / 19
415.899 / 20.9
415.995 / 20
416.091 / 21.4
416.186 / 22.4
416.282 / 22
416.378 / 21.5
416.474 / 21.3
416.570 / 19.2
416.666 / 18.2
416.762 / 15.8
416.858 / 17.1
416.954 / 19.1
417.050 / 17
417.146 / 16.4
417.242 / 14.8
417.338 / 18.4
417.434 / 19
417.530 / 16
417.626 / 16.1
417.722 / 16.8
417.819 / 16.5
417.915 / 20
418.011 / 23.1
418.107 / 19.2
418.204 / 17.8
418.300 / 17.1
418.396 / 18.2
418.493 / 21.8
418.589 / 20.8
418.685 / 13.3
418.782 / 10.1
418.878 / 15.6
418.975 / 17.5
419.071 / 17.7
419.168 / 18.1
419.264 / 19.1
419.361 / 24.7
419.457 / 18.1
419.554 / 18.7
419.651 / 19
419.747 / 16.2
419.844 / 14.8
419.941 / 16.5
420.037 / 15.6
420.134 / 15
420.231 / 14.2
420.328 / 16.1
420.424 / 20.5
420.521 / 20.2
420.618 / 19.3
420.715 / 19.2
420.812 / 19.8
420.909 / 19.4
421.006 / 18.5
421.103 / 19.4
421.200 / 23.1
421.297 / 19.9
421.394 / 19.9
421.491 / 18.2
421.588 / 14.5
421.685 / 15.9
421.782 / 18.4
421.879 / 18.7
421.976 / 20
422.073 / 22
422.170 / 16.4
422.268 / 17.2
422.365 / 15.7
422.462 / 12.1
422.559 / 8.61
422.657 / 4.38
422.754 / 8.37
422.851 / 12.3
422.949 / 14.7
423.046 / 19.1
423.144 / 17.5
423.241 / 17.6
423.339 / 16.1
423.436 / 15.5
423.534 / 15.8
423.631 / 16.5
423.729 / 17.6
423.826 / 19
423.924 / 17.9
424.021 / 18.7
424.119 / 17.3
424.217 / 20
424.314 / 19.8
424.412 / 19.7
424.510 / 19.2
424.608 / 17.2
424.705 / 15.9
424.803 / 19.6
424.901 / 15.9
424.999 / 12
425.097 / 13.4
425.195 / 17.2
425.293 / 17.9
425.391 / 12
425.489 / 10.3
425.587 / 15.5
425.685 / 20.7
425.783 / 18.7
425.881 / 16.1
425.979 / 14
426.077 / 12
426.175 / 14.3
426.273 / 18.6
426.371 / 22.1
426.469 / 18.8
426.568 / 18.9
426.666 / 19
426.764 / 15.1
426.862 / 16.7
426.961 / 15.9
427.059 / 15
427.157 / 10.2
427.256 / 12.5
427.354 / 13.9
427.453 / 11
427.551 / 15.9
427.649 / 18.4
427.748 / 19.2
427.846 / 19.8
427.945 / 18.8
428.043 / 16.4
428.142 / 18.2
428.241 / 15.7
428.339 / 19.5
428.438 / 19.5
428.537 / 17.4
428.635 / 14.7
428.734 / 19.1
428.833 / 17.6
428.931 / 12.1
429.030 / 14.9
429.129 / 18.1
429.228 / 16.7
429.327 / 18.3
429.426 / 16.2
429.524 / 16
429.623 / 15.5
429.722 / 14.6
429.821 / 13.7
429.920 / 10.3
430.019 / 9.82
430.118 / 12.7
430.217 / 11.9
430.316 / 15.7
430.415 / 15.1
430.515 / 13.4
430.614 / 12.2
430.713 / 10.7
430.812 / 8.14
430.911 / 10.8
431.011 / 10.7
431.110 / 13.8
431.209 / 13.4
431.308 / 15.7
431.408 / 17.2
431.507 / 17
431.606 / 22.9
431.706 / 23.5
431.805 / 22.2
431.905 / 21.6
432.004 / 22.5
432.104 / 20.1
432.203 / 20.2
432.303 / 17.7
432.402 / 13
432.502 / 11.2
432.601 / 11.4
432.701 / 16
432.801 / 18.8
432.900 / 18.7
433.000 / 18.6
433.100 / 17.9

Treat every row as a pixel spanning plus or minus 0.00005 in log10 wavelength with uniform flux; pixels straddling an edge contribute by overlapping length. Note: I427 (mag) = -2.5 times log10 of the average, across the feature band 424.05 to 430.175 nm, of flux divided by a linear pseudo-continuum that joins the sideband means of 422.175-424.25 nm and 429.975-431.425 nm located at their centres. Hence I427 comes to -0.17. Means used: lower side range 15.3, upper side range 12.7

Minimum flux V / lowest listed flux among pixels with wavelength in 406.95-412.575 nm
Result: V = 13.2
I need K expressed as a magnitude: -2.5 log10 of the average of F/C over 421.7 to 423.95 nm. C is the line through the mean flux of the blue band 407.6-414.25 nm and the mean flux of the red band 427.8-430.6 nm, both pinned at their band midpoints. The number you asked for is 0.08 mag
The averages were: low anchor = 19.1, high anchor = 15.7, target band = 15.7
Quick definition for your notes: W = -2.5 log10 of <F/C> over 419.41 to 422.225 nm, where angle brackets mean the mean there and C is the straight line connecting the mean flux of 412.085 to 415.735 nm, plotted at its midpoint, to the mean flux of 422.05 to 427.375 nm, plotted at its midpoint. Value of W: -0.08 mag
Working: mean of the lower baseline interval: 18.6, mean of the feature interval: 18.2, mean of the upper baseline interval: 16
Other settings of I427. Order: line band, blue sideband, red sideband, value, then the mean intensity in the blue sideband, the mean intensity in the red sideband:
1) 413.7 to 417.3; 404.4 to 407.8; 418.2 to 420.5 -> -0.08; 16.9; 17.4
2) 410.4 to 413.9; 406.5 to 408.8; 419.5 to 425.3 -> -0.08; 18.5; 17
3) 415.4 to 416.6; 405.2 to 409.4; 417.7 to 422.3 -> -0.11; 18.6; 18.2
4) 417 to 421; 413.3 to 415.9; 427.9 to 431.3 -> -0.03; 18.3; 14.8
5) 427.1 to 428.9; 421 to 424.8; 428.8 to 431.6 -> -0.11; 16.9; 14.1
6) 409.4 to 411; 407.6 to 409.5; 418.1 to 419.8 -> 0.12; 20.1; 17.9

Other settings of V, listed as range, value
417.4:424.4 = 4.38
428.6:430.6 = 9.82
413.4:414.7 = 11.4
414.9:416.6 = 15.8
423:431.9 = 8.14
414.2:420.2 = 10.1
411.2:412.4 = 17.4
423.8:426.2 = 10.3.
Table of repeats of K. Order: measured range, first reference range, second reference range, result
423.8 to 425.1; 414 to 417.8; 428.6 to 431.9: -0.083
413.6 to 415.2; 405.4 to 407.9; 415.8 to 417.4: 0.045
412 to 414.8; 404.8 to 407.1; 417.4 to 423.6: -0.069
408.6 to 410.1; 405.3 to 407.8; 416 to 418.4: -0.120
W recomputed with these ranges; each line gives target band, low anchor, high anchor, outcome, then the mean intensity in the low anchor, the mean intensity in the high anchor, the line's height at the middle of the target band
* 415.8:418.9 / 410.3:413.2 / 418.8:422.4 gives 0.02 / 19.6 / 18.1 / 18.7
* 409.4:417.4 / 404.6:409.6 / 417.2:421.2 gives -0.03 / 18.4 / 17.9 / 18.1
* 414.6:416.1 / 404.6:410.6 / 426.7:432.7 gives -0.10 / 18.1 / 15.7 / 17.3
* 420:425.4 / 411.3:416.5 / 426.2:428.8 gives 0.05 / 19.2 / 16.9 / 17.7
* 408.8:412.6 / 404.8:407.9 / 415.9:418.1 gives -0.07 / 17.6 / 18.8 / 18.1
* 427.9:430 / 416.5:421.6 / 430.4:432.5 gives 0.02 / 18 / 16.2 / 16.5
